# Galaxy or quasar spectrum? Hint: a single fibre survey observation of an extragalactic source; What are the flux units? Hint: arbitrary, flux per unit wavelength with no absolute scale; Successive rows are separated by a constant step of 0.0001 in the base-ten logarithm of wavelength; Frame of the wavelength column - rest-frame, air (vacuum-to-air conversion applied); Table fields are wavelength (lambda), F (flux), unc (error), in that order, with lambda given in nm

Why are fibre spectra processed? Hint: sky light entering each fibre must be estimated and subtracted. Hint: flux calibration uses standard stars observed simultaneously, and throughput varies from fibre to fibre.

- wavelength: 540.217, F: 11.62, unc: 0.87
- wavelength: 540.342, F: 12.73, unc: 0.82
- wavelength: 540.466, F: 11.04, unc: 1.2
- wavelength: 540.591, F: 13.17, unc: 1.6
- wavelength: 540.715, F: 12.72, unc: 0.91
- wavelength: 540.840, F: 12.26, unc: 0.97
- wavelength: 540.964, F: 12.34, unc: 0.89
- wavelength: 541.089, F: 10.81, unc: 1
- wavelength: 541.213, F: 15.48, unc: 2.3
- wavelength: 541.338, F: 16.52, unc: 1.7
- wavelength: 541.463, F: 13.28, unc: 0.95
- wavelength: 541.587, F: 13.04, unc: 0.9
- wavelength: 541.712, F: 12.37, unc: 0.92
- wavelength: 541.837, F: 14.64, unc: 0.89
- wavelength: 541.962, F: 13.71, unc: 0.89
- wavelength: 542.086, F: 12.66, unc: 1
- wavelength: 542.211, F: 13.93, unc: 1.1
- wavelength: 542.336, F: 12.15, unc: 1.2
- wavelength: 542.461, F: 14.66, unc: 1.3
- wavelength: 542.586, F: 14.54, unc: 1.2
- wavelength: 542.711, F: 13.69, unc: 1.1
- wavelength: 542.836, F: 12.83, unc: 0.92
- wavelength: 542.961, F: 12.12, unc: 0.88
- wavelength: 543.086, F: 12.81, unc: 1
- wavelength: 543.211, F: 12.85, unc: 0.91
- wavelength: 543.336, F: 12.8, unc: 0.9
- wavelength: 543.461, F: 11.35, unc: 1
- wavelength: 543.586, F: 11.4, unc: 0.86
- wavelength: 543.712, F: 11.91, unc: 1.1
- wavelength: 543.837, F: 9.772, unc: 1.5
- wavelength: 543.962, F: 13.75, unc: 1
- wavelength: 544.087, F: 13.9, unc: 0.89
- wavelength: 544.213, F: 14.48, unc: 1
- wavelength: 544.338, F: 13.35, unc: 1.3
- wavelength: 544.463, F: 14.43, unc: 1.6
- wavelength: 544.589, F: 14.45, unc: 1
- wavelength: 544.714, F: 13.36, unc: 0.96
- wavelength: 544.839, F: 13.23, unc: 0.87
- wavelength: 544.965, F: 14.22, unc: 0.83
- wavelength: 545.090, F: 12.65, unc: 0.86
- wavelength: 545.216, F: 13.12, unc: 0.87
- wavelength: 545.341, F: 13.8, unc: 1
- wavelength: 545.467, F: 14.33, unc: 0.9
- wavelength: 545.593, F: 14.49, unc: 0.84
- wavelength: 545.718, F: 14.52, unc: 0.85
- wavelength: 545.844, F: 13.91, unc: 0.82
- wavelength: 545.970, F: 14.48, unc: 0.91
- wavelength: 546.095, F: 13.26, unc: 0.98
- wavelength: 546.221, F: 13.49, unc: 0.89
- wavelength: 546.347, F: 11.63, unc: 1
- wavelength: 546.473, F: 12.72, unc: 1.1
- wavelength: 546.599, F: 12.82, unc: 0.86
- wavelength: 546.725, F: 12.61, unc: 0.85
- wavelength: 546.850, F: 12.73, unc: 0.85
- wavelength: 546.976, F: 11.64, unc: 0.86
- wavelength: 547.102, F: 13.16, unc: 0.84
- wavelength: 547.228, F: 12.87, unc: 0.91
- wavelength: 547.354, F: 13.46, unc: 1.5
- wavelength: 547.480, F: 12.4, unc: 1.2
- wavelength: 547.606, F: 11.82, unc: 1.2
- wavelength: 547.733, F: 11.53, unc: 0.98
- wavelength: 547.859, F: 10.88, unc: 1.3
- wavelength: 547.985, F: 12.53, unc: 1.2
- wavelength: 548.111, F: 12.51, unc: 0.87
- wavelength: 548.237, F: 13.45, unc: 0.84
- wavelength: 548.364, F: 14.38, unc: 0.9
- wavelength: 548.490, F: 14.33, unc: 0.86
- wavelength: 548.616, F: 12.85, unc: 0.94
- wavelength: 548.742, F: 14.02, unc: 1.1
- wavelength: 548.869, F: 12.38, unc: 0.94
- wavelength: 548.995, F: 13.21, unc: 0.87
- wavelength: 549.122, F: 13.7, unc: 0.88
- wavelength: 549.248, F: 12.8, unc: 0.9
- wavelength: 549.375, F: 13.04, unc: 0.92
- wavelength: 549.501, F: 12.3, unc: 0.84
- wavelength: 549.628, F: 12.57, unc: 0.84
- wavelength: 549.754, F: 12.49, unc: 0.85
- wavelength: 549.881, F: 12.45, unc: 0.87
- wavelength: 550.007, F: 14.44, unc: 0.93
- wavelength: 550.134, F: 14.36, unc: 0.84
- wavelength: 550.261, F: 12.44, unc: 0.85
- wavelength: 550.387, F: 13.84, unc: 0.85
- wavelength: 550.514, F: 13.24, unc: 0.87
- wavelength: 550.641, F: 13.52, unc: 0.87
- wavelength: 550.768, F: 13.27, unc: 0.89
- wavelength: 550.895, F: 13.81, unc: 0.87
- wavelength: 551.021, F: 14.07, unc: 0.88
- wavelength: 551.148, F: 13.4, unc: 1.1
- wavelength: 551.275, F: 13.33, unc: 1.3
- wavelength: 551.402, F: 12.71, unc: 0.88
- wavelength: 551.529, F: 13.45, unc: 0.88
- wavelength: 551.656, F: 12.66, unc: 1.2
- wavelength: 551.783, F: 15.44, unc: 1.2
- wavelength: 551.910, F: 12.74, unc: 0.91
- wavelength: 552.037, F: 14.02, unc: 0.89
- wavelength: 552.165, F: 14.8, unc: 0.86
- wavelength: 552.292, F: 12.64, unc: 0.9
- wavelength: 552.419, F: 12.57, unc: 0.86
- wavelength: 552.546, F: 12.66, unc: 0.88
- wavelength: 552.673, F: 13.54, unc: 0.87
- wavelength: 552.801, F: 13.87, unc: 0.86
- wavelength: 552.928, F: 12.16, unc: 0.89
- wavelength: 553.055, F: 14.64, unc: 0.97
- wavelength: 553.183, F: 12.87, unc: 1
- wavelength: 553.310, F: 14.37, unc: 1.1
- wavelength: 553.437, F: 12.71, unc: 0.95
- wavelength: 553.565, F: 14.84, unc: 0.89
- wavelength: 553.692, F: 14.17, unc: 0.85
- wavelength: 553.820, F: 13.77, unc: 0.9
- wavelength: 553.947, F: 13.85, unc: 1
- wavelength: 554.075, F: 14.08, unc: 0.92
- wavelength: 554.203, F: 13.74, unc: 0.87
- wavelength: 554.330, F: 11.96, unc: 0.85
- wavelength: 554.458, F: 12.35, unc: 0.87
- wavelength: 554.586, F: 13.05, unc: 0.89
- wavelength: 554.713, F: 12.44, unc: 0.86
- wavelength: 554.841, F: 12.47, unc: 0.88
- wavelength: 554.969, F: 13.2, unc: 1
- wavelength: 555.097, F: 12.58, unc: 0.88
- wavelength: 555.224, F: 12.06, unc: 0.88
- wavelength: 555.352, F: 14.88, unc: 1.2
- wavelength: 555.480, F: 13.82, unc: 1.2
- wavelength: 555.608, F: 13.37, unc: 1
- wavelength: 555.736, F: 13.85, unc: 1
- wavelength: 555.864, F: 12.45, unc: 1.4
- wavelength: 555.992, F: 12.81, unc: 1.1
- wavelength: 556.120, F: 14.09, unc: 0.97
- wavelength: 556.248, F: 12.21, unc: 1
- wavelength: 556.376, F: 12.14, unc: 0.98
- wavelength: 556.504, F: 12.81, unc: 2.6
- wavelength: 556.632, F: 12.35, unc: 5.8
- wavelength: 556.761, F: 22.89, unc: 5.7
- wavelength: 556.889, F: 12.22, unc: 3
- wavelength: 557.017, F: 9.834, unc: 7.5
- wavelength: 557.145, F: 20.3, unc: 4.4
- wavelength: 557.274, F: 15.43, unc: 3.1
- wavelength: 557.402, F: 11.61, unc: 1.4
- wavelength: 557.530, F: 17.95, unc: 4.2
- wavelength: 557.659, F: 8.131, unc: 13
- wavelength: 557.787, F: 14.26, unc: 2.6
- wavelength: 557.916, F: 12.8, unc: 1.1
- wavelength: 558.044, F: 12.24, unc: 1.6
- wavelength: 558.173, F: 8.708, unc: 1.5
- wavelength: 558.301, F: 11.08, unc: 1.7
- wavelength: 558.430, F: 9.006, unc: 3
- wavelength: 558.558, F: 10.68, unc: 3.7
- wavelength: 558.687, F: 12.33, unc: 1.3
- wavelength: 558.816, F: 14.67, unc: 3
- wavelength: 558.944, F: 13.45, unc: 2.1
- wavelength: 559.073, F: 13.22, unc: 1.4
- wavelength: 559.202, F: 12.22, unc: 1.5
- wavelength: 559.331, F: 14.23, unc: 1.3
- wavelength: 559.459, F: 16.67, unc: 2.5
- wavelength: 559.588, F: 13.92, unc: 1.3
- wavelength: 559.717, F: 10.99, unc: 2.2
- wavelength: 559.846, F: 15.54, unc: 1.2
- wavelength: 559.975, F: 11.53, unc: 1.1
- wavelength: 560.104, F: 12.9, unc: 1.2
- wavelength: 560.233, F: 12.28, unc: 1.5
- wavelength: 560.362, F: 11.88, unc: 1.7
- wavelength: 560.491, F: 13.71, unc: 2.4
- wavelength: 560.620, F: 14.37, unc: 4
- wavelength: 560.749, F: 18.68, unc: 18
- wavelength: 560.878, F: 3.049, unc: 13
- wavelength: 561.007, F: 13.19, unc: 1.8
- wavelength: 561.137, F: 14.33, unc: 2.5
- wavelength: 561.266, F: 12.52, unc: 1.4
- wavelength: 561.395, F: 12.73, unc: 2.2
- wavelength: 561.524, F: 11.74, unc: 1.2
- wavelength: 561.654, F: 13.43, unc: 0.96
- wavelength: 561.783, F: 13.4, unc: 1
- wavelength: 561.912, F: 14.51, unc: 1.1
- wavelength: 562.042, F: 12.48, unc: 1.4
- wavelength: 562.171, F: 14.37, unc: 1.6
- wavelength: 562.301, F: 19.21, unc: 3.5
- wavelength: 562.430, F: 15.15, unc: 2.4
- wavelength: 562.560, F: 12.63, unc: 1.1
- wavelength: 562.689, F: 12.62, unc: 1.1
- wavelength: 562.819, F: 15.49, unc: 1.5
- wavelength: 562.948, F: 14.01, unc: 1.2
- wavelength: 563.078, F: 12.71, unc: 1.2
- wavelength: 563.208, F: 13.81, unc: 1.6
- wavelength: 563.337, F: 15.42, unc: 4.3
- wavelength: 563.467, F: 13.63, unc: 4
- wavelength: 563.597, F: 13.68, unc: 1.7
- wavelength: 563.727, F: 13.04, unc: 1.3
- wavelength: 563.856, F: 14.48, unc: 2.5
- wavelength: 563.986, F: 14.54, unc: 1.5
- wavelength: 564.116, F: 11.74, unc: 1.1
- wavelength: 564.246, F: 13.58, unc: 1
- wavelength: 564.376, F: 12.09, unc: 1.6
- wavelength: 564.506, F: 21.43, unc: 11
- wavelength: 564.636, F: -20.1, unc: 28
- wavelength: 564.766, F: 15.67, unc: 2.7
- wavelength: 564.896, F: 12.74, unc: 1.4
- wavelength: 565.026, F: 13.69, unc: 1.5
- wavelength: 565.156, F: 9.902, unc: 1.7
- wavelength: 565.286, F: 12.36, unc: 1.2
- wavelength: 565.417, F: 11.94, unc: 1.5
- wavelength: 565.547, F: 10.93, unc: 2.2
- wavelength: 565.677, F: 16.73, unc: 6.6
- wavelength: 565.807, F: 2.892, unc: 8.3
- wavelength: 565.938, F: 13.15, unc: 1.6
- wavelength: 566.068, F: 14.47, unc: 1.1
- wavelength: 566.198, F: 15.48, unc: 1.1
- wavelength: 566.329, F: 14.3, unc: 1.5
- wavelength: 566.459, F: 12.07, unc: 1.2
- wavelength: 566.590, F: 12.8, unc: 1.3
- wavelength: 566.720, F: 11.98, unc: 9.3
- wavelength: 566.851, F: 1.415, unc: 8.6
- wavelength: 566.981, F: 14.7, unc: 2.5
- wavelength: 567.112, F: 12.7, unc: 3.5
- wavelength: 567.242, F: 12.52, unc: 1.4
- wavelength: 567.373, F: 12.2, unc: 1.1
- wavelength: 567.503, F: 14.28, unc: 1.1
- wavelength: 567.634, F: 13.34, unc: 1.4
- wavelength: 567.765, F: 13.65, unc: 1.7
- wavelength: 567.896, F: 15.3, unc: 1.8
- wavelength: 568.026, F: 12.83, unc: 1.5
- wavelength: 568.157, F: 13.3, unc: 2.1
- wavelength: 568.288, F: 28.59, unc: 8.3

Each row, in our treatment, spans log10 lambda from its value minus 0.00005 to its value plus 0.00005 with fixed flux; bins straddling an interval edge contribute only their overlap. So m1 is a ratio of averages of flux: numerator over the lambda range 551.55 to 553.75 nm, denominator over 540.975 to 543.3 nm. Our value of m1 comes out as 1.01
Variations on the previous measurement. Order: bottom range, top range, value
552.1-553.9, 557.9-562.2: 0.94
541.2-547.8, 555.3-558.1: 1.04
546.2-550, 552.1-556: 1.04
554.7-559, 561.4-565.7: 0.98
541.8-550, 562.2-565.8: 0.96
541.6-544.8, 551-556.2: 1.02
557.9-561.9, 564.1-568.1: 0.93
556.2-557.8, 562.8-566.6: 0.87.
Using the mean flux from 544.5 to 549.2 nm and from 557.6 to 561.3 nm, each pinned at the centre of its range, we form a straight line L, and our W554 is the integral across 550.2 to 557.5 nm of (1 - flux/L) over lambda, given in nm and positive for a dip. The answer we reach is -0.42 nm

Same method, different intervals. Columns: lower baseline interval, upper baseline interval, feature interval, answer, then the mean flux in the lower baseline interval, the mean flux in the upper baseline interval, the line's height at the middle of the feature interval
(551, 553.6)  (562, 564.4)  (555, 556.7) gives 0.07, 13.5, 14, 13.6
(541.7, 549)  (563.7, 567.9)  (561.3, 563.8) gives -0.39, 13.1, 11.8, 12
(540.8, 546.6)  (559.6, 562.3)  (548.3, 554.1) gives -0.12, 13.3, 13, 13.2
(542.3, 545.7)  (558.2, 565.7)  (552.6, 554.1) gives -0.09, 13.2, 12.8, 13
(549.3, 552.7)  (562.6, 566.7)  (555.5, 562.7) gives -0.30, 13.3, 12.3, 12.7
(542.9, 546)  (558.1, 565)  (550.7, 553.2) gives -0.08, 13.2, 12.7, 13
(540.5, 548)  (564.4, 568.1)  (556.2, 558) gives -0.25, 13.1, 11.6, 12.2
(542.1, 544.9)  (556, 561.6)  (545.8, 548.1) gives 0.07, 13.1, 13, 13.1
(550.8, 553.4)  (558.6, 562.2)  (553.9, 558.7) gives 0.09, 13.5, 13.1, 13.3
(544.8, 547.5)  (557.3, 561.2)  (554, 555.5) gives -0.02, 13.3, 12.7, 12.9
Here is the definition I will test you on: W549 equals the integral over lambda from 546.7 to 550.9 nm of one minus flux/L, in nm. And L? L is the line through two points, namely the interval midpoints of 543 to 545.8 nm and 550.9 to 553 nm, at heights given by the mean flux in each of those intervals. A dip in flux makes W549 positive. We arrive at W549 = 0.11 nm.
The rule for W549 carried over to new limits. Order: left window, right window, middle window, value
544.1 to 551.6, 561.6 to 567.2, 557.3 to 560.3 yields 0.02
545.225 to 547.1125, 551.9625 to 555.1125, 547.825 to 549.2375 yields 0.02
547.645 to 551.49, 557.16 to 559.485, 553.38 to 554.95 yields -0.04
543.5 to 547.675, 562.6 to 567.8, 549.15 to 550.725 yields -0.03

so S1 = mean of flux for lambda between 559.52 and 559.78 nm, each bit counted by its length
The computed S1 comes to 12.5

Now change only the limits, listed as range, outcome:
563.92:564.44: 13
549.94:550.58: 13.7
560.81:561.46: 11.2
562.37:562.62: 13.9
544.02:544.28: 14.2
